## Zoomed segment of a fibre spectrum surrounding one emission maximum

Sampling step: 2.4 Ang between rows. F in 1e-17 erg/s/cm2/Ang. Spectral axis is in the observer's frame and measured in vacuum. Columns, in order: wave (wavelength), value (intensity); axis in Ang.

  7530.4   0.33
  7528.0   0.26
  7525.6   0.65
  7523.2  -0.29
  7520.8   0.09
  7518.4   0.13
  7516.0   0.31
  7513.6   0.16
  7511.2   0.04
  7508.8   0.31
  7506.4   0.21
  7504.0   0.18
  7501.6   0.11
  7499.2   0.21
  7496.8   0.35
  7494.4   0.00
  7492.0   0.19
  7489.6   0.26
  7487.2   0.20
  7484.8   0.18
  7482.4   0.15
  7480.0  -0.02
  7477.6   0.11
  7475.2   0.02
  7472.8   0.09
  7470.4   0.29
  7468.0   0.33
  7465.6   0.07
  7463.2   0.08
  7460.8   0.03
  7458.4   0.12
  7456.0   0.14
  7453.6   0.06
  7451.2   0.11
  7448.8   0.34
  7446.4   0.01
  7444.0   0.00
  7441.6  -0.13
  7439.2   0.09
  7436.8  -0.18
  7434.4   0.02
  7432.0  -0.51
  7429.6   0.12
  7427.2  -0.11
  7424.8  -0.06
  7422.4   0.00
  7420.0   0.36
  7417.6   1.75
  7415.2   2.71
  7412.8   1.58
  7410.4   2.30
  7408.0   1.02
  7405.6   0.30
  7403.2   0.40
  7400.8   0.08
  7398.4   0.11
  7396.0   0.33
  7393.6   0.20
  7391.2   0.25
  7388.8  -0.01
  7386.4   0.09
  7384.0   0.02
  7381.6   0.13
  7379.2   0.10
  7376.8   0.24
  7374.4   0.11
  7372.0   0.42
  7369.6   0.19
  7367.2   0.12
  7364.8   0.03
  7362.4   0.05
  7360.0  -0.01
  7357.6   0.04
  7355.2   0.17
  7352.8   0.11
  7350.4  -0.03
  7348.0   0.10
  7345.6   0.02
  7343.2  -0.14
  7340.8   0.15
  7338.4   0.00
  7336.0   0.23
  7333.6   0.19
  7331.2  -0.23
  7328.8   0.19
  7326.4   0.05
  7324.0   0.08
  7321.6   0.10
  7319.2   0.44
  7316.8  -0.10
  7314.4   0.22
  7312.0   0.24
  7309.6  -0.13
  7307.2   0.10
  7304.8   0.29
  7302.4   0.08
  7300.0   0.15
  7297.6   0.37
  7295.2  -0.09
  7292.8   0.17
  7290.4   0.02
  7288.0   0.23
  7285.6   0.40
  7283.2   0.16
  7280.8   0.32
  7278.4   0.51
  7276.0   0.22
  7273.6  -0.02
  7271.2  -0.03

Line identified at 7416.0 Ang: [O II]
